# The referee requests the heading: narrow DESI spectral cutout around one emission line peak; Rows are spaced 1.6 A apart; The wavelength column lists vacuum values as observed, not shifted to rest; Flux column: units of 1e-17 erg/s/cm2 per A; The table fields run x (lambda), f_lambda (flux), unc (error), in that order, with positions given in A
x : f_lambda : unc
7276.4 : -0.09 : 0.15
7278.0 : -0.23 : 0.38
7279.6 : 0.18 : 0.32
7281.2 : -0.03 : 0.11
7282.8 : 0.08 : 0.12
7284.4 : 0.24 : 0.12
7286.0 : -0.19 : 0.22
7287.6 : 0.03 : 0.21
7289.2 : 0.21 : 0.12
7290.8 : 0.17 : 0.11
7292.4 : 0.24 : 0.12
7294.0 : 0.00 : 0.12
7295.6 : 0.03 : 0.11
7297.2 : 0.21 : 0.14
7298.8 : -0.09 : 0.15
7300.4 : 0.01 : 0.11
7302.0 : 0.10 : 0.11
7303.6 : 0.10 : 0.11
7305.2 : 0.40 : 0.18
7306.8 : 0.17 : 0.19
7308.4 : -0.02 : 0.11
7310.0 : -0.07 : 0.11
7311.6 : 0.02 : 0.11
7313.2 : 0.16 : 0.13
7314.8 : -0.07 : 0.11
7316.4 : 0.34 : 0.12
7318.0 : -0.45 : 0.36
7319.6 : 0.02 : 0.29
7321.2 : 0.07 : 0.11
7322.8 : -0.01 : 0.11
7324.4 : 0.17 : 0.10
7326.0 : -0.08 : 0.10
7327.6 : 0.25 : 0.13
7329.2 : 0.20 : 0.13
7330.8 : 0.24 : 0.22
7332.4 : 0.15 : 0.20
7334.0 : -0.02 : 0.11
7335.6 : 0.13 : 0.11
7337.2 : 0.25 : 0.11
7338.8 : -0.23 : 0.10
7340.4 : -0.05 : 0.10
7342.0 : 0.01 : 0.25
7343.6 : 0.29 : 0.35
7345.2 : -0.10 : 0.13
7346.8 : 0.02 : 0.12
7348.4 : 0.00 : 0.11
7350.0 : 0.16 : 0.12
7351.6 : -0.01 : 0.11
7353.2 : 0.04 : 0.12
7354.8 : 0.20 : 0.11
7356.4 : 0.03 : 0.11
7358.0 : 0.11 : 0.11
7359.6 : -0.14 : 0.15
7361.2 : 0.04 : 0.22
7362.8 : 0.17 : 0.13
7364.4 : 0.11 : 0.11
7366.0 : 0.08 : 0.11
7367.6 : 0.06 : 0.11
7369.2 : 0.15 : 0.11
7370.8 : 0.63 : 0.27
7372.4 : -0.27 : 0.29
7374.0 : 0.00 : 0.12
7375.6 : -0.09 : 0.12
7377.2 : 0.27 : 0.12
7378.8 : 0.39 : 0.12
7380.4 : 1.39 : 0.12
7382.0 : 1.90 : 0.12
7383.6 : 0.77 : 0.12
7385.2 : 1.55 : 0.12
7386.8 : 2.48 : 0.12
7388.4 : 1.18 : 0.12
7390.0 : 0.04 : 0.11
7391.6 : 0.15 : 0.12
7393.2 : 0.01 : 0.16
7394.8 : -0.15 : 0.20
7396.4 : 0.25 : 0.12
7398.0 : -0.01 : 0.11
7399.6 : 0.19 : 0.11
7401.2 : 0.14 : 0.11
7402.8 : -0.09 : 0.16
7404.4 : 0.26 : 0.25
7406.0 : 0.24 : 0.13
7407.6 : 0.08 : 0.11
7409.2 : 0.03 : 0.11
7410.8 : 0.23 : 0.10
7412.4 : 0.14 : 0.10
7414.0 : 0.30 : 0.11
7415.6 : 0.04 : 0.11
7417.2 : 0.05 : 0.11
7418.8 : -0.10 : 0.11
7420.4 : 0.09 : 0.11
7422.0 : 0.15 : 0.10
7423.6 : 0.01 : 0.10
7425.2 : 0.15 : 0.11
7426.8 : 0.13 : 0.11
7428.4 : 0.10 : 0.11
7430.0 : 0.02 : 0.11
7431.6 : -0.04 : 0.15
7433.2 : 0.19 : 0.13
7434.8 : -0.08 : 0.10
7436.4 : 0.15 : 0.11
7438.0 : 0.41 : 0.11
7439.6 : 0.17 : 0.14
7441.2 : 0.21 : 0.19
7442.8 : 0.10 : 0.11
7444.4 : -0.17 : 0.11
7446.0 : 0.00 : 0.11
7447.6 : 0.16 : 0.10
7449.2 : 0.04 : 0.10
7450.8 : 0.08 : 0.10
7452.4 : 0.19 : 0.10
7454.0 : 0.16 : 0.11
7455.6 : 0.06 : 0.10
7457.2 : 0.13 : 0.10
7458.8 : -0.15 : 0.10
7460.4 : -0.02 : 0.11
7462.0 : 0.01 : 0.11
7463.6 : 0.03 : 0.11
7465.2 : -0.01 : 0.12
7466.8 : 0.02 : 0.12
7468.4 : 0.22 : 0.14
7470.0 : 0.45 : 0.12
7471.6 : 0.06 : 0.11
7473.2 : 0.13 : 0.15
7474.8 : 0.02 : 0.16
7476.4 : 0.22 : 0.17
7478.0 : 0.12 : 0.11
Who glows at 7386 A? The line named [O II]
